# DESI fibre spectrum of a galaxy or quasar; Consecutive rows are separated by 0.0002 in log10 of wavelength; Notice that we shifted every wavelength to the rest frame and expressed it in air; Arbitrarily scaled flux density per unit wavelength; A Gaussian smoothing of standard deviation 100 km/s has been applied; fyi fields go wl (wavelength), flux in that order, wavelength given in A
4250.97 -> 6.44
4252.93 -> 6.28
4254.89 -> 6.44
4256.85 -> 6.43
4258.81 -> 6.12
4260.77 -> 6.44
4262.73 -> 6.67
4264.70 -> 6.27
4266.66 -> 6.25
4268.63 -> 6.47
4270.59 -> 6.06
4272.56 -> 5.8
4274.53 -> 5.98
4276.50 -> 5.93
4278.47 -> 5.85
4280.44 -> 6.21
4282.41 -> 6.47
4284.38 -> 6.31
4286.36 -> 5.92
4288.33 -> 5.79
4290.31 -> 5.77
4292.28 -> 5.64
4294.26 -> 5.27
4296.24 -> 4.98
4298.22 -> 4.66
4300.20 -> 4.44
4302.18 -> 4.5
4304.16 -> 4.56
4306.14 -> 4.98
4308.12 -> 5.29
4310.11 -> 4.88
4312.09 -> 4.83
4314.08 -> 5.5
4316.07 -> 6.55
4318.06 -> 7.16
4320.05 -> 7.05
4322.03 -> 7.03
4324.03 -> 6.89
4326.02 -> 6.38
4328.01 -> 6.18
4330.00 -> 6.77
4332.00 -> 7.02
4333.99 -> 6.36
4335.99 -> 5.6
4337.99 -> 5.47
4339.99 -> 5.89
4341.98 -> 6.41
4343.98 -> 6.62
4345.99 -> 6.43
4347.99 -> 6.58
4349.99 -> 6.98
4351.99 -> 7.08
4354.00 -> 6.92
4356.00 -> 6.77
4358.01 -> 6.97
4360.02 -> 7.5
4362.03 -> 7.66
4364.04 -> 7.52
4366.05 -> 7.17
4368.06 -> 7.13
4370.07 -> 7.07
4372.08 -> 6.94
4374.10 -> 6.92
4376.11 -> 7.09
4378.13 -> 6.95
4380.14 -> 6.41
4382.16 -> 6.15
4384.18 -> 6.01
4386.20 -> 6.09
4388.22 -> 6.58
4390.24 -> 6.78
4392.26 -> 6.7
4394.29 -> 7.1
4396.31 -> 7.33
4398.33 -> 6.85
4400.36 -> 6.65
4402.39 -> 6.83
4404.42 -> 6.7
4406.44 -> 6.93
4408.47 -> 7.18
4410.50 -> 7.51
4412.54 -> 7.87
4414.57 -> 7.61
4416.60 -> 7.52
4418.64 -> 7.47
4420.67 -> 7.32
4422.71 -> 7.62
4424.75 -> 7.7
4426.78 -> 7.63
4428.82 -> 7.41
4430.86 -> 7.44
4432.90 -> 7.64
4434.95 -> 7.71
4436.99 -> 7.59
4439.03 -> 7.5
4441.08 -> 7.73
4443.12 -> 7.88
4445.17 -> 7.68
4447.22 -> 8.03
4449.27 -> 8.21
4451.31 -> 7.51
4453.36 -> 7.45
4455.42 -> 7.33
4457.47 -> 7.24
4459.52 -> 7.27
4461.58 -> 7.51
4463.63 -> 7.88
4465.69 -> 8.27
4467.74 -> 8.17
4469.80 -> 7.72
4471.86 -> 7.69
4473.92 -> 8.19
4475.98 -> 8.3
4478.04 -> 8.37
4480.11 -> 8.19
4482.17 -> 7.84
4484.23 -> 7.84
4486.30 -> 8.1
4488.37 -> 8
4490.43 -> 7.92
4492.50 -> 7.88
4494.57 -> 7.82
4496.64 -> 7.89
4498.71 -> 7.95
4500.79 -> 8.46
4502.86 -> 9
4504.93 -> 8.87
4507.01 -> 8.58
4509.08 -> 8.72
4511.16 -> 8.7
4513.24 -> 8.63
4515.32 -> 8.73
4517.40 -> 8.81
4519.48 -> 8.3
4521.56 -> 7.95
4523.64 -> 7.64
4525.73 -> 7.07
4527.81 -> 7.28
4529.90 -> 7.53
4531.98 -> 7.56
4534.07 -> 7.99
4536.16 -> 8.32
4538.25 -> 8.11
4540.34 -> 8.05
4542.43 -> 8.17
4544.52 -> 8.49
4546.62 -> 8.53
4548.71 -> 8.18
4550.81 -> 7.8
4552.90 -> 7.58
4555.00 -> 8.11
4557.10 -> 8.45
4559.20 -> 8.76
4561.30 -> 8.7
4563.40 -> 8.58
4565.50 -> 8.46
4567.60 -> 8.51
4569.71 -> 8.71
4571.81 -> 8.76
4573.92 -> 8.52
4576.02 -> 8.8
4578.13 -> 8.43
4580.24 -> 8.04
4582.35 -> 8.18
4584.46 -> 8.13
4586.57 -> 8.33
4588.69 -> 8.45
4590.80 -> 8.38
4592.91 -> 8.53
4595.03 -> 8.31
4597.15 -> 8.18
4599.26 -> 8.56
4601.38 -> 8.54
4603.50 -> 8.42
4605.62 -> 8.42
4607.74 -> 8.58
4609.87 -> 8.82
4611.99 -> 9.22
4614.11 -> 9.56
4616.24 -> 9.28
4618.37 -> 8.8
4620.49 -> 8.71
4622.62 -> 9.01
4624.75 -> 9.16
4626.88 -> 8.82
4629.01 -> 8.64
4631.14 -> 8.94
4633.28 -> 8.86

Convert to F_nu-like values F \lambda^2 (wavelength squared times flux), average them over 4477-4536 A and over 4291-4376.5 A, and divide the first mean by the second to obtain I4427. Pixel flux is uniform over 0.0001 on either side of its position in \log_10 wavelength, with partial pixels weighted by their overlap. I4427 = 1.4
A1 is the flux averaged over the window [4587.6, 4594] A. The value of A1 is 8.45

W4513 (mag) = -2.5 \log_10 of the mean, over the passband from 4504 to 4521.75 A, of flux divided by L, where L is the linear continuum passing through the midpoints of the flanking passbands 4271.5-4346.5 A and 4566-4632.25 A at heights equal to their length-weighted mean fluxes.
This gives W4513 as -0.106 mag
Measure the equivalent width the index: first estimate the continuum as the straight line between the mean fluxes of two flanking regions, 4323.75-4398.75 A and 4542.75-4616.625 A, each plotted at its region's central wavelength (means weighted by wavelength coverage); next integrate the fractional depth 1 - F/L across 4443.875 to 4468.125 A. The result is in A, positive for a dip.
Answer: -0.7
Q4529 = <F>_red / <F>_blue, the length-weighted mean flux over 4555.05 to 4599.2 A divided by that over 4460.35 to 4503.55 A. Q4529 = 1.05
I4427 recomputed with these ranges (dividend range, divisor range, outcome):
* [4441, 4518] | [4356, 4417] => 1.20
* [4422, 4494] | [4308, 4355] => 1.30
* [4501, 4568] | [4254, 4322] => 1.59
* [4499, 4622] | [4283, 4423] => 1.42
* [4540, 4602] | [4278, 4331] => 1.64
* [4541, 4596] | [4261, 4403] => 1.47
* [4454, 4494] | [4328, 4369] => 1.24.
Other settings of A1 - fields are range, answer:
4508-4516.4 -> 8.69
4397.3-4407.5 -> 6.8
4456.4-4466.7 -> 7.63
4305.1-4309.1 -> 5.14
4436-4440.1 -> 7.54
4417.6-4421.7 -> 7.39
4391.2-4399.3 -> 7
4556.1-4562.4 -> 8.64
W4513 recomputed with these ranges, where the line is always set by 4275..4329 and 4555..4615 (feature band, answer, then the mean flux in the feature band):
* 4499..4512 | -0.12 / 8.68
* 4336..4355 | -0.05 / 6.44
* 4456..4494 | -0.06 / 7.9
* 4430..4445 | -0.08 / 7.64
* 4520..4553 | 0.02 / 7.91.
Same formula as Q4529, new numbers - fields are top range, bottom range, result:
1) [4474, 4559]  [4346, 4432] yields 1.15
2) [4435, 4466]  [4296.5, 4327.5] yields 1.36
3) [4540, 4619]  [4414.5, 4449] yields 1.11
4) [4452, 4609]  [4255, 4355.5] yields 1.35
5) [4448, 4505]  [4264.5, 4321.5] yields 1.39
